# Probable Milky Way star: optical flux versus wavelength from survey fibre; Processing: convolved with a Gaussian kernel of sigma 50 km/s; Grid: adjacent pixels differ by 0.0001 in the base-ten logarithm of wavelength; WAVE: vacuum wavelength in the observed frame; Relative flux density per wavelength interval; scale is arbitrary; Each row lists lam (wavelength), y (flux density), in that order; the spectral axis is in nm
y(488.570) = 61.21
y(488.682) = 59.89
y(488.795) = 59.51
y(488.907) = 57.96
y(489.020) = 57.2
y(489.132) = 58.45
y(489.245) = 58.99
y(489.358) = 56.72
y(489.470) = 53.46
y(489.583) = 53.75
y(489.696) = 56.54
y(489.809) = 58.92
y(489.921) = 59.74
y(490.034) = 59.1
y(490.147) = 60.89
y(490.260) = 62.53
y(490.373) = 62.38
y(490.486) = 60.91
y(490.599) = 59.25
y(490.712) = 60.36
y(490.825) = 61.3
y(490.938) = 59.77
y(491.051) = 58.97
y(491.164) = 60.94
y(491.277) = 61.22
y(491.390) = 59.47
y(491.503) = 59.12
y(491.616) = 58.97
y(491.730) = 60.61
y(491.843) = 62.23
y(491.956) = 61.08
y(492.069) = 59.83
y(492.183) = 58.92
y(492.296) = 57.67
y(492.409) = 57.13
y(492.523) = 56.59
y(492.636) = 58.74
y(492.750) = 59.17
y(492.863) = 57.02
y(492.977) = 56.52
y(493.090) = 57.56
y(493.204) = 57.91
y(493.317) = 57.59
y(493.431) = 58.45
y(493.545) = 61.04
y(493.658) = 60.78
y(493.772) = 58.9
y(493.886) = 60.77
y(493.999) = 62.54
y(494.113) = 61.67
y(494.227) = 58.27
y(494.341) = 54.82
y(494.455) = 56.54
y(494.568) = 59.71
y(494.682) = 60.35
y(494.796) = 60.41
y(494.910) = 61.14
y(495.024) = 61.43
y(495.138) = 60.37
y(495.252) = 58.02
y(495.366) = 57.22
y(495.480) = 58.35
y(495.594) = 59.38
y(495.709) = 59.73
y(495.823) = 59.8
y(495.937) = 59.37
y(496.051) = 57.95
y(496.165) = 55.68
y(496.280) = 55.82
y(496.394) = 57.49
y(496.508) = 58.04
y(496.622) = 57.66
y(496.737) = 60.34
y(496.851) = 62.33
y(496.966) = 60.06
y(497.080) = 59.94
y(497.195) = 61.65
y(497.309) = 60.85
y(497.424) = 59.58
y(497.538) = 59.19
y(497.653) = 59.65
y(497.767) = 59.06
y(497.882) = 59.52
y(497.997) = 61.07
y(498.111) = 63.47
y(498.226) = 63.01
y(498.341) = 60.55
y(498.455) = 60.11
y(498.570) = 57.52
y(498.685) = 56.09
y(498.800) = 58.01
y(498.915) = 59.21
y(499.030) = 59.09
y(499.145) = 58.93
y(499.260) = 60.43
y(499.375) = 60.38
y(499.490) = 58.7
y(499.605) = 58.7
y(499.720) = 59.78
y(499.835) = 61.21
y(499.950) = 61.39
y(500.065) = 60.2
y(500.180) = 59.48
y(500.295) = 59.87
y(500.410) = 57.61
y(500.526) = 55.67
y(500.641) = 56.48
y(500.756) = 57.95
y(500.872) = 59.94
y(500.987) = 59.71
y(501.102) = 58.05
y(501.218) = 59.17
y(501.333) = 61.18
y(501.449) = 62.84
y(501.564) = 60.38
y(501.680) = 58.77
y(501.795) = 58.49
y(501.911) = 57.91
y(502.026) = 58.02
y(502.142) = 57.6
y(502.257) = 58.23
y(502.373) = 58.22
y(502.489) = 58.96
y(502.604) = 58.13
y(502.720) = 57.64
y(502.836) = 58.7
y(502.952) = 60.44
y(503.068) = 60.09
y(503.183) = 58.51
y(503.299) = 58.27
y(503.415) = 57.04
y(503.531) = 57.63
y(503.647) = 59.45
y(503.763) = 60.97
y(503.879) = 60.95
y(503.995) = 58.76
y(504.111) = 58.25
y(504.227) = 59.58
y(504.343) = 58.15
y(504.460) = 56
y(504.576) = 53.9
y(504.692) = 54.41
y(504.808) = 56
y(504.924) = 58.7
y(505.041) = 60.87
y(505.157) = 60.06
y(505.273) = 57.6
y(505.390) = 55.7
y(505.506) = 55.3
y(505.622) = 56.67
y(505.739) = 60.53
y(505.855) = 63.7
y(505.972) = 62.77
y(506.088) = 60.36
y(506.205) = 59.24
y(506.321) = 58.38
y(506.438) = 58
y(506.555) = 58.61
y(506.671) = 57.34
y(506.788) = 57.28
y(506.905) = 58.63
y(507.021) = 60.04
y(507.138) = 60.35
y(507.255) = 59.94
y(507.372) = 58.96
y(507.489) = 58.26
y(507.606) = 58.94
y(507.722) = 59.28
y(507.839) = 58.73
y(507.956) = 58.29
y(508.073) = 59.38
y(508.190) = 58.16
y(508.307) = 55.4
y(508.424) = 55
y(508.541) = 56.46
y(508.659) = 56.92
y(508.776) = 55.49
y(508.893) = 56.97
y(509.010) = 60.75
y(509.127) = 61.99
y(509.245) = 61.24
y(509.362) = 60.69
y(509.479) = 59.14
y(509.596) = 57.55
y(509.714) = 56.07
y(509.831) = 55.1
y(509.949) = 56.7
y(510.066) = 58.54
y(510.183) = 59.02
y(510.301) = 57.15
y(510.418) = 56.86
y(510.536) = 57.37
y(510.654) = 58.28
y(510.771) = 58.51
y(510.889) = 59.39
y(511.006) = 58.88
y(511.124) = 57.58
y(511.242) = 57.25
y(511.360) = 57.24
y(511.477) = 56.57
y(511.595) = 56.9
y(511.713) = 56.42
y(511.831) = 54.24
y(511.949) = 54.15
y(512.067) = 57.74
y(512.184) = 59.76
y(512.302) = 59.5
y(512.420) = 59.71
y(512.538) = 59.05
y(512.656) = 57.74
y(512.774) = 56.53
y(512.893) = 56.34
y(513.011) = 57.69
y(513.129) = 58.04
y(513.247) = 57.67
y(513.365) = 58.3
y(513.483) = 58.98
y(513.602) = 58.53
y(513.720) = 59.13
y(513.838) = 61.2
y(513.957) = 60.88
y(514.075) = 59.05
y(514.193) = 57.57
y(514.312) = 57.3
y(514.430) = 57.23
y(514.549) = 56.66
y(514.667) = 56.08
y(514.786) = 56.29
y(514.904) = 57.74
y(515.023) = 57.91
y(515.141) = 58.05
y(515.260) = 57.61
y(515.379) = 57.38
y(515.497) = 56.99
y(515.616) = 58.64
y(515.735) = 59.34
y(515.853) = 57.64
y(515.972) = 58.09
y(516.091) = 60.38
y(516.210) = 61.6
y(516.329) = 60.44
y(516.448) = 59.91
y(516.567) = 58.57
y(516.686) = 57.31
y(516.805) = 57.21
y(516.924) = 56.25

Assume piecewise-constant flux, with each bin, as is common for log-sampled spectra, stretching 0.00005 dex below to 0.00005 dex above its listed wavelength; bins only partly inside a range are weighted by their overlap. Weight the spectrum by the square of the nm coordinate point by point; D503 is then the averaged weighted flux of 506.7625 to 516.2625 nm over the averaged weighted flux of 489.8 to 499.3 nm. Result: 1.0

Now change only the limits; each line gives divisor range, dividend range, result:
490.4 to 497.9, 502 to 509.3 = 1.03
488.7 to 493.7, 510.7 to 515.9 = 1.07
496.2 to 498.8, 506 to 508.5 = 1.02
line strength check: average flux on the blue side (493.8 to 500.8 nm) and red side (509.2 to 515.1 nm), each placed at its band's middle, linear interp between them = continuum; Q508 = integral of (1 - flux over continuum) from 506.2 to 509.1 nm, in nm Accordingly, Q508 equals 0.01 nm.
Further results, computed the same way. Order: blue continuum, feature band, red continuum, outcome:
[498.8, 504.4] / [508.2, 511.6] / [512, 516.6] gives 0.049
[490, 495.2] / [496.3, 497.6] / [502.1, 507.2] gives -0.009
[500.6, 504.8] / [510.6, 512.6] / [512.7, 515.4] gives 0.012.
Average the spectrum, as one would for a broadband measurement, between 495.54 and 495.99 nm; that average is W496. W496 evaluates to 59.5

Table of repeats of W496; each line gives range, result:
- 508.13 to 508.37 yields 56.8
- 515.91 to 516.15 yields 59.1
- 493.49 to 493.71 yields 61.1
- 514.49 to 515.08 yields 56.9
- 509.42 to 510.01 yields 56.9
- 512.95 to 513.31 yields 57.9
